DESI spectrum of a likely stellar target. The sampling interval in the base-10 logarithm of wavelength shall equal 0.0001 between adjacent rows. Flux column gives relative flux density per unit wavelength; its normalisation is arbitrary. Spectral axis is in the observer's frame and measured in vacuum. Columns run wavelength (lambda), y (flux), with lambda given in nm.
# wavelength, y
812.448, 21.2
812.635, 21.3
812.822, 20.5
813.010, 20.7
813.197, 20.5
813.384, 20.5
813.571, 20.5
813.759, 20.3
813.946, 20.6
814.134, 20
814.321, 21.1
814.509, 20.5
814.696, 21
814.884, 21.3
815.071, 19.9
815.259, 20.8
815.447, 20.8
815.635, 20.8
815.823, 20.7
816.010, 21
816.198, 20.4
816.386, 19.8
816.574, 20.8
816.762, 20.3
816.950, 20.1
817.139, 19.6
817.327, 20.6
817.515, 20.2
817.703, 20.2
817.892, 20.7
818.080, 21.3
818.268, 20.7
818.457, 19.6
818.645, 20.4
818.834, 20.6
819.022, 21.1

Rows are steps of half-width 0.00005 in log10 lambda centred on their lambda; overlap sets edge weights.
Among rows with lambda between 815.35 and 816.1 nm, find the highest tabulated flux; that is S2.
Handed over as 21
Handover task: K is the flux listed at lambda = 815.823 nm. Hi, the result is 20.7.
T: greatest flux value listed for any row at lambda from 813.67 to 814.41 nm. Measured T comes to 21.1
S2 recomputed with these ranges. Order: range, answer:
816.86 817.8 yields 20.6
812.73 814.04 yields 20.7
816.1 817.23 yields 20.8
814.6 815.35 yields 21.3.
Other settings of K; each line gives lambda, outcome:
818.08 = 21.3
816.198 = 20.4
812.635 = 21.3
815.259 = 20.8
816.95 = 20.1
